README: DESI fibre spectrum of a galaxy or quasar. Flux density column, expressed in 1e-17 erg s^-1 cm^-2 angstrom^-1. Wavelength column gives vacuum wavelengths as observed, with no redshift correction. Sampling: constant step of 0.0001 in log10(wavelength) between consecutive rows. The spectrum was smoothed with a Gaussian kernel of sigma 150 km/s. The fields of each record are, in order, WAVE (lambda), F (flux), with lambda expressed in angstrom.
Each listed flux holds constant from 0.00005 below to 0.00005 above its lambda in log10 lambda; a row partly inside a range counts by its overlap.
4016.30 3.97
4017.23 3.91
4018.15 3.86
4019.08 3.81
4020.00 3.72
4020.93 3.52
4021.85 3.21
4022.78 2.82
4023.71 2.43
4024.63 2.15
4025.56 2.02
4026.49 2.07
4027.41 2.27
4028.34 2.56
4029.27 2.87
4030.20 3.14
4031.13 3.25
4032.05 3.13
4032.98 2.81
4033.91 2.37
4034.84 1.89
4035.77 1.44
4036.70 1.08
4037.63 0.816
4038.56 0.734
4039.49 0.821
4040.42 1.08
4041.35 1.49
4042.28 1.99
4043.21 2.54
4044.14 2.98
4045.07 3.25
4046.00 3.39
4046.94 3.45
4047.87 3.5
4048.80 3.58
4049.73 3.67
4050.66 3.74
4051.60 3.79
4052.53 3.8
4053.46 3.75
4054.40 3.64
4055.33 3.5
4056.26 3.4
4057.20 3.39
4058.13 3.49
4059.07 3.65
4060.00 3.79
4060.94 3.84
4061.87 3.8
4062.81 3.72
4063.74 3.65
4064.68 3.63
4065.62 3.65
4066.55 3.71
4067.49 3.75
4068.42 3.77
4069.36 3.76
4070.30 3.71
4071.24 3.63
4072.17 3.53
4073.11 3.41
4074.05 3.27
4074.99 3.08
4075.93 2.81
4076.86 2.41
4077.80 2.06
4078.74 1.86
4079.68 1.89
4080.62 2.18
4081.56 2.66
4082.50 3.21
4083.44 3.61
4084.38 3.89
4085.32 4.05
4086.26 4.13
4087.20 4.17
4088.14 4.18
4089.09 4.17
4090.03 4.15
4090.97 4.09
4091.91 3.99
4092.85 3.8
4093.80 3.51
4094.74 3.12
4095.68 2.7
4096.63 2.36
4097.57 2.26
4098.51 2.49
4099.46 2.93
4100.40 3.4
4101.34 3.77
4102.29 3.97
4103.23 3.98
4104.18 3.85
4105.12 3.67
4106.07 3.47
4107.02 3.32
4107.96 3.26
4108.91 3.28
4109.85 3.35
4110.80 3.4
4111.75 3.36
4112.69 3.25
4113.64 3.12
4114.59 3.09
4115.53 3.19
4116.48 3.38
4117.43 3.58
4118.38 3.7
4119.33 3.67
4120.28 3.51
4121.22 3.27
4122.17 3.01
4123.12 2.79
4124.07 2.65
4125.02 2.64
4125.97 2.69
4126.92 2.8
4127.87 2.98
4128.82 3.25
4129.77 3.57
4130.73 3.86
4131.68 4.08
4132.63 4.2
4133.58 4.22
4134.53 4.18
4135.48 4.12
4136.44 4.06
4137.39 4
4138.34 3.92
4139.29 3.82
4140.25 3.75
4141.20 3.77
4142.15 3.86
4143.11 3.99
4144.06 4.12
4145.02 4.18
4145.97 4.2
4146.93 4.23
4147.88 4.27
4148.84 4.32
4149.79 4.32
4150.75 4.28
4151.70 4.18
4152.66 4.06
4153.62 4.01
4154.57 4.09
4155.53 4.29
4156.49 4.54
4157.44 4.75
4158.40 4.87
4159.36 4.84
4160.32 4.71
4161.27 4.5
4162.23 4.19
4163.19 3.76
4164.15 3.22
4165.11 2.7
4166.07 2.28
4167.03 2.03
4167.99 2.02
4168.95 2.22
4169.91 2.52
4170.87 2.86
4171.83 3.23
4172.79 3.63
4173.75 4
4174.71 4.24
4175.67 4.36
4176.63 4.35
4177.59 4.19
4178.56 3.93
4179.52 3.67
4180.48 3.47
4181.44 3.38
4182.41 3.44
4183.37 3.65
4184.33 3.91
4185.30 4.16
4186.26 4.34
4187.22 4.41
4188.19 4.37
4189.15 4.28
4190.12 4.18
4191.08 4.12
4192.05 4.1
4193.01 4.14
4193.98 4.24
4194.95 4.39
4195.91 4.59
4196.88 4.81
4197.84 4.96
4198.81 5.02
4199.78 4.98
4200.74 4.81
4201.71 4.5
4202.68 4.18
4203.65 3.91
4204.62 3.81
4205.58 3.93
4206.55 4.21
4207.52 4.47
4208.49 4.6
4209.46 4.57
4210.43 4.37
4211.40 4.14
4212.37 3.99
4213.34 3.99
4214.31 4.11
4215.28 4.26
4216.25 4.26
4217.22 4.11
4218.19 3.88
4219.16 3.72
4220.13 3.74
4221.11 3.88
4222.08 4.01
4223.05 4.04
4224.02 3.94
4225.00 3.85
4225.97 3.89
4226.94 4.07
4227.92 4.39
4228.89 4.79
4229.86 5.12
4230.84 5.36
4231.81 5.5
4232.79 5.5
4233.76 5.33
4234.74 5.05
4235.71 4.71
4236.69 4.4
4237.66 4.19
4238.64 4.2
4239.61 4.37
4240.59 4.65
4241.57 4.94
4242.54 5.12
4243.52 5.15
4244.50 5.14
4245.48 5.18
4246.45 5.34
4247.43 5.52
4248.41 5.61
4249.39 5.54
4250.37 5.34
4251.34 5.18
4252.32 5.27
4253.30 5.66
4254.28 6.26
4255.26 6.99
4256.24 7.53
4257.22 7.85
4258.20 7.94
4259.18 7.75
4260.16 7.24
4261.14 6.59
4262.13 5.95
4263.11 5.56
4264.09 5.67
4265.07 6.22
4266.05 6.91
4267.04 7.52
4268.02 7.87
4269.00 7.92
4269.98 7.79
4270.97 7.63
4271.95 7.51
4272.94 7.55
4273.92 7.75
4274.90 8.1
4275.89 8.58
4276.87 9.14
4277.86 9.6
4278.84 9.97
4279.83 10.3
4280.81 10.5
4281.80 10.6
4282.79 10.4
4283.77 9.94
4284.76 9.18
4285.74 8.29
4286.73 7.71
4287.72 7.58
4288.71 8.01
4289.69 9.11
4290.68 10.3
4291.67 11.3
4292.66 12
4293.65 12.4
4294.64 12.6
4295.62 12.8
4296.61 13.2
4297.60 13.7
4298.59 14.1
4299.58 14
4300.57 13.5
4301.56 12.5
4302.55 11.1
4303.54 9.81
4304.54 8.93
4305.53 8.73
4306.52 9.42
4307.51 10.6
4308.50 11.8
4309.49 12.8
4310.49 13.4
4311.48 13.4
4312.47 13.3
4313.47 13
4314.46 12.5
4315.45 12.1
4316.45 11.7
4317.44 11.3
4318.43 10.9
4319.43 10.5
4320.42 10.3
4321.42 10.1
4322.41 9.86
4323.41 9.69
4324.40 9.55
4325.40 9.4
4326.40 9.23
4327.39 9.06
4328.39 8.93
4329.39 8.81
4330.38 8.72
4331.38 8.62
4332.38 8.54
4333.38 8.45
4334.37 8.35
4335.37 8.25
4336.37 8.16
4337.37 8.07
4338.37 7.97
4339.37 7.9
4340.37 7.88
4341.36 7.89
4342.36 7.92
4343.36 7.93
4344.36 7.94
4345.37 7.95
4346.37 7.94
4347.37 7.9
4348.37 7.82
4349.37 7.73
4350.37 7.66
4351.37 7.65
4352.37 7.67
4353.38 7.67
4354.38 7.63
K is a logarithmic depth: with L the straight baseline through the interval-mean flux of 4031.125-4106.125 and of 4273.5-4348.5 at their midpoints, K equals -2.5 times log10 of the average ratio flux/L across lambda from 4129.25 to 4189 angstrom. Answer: 0.410 mag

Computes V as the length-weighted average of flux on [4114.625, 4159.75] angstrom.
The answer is 3.82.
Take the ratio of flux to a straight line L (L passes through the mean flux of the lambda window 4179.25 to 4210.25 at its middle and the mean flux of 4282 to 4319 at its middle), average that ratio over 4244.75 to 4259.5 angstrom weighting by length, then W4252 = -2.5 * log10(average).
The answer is 0.30 mag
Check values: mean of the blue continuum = 4.24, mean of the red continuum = 11.3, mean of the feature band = 6.17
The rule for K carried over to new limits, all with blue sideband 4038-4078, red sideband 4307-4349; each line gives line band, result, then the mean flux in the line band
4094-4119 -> 0.31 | 3.28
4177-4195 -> 0.49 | 4.01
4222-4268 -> 0.37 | 5.49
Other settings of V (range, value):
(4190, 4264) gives 4.89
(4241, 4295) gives 7.71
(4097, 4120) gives 3.36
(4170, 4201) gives 4.11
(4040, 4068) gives 3.36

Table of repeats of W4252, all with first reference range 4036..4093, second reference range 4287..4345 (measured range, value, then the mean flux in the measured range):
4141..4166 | 0.35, 4.14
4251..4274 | 0.26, 6.92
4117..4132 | 0.45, 3.24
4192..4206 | 0.50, 4.44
